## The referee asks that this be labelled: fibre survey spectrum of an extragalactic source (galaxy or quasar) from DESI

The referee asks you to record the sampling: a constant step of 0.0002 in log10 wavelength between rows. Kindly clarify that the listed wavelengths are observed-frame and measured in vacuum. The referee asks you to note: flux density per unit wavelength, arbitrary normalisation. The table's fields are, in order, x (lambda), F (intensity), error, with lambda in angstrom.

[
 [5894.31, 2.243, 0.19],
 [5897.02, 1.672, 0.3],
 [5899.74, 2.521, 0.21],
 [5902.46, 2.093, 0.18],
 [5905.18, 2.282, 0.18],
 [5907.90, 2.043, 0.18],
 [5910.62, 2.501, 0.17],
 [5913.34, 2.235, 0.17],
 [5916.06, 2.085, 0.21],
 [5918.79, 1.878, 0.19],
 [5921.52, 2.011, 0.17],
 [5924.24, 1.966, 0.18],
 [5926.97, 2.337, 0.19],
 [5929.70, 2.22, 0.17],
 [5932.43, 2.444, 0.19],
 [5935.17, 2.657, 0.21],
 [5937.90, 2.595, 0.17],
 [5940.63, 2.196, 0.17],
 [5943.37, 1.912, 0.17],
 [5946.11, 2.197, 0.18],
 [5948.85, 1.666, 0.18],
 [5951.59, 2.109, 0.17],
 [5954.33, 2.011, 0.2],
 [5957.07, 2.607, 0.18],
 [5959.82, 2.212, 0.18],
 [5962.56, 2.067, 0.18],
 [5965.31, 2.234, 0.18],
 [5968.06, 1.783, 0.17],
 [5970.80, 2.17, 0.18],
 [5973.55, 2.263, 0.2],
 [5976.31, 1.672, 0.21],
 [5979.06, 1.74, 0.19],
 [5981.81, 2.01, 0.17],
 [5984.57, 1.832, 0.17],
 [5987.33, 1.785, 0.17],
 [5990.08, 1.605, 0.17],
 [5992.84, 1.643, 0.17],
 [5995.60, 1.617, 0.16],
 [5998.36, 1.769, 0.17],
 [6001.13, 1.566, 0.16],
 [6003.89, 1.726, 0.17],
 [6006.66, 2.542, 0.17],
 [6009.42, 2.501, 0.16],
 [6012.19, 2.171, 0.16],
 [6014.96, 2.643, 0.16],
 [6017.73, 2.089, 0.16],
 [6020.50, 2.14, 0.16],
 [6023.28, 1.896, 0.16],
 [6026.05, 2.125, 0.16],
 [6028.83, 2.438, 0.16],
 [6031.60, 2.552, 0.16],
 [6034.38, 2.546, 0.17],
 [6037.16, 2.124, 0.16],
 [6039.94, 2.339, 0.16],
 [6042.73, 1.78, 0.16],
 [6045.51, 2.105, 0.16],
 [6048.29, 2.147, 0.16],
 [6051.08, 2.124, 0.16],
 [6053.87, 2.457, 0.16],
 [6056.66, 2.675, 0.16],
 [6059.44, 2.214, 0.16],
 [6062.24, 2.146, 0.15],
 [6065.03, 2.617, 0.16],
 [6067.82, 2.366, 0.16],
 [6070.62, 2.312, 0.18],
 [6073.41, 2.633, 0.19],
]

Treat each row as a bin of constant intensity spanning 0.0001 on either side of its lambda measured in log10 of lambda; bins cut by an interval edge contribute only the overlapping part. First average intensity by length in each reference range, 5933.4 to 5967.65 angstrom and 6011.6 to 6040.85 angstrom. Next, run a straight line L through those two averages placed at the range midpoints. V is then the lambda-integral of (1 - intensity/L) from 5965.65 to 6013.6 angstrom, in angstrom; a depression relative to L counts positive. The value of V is 7.0 angstrom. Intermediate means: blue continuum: 2.2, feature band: 1.91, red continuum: 2.28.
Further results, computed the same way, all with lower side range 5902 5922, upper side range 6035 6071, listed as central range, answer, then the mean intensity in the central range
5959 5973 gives 0.61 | 2.1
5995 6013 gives 1.87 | 1.99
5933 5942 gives -1.28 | 2.48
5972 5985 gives 1.72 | 1.91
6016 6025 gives 0.69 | 2.07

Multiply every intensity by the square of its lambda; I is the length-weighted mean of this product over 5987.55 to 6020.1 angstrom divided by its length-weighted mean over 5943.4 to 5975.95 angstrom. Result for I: 1.0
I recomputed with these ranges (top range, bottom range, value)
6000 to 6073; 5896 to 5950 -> 1.07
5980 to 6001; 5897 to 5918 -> 0.81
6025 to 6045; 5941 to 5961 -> 1.11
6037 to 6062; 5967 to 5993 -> 1.22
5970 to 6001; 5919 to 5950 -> 0.84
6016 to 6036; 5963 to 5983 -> 1.16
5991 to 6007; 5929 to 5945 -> 0.77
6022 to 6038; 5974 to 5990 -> 1.28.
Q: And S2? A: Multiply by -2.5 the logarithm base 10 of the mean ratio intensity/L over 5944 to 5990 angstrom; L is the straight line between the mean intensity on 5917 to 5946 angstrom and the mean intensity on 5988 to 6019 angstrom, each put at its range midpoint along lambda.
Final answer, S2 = 0.050 mag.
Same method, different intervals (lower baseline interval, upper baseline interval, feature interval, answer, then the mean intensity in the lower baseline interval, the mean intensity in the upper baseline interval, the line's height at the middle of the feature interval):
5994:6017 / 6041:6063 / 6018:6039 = -0.06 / 2.06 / 2.21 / 2.14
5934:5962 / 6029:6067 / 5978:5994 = 0.26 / 2.21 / 2.3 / 2.24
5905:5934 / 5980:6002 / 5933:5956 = -0.08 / 2.18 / 1.73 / 2.02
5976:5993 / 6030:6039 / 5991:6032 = 0.02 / 1.77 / 2.41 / 2.11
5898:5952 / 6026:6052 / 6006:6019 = -0.07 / 2.19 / 2.23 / 2.23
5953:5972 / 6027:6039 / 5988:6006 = 0.32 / 2.16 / 2.4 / 2.28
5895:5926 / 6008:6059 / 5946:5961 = 0.02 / 2.12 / 2.27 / 2.17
